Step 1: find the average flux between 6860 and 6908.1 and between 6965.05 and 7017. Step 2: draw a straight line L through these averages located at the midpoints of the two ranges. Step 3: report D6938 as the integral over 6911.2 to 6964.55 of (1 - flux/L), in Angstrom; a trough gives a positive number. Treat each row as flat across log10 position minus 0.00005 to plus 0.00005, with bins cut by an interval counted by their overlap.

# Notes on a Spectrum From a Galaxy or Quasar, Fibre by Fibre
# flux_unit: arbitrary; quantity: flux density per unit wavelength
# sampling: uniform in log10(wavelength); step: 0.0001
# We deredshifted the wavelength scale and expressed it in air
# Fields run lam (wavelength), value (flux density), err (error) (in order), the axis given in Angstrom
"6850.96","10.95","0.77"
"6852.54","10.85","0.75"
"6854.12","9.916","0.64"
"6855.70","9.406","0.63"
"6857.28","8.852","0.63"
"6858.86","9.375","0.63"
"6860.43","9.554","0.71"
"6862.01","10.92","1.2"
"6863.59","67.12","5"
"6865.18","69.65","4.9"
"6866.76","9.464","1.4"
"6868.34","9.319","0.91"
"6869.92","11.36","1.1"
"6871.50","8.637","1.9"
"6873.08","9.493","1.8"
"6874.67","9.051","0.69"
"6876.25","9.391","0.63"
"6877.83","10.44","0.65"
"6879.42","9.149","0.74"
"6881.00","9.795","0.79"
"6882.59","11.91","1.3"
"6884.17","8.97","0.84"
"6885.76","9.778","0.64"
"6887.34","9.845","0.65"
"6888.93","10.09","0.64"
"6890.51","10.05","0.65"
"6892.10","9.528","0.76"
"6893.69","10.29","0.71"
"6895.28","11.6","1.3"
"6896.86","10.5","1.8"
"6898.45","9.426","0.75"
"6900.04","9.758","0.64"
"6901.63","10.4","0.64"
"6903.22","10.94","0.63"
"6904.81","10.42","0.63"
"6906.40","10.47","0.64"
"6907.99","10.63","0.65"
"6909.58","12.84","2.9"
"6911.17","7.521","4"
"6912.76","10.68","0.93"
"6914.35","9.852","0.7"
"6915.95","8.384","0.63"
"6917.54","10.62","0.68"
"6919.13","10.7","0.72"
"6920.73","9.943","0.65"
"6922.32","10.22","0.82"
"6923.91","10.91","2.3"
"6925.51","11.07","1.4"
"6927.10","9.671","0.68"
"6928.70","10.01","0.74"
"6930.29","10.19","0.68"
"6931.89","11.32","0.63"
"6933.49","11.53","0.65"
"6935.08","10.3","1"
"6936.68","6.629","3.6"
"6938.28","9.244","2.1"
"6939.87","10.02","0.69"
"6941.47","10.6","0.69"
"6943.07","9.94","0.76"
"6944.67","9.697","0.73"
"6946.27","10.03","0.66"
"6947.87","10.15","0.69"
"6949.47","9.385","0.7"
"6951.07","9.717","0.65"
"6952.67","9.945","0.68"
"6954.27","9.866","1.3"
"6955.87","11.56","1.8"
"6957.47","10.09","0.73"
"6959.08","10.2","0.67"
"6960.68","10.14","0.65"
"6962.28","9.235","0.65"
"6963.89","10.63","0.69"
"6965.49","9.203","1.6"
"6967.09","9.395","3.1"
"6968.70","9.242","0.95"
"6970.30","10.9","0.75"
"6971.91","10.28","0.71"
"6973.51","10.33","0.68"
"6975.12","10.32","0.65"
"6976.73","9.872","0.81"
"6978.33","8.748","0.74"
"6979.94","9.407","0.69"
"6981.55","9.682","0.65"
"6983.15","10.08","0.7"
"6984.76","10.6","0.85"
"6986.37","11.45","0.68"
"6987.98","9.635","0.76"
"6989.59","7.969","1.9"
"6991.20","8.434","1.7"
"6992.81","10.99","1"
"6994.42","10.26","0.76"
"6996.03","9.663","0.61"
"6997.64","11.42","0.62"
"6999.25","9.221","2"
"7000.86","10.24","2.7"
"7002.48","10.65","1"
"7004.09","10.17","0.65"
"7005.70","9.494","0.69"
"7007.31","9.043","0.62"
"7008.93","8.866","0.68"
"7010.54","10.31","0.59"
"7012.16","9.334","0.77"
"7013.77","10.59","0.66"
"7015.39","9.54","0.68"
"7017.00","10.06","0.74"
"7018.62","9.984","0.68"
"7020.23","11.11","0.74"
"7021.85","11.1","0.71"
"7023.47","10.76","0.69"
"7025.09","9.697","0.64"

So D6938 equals 8.1 Angstrom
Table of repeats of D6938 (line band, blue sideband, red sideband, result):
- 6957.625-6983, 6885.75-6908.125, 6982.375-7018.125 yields 0.4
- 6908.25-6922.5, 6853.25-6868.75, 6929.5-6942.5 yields 3.3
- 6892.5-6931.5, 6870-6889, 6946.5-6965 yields -1.6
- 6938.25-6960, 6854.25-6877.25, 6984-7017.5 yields 4.7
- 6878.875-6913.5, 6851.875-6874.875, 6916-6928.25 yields 8.4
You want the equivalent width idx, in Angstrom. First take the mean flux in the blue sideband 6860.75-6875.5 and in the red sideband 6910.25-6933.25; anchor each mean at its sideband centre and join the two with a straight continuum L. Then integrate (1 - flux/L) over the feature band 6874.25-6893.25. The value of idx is 9.0 Angstrom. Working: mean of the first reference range 22.3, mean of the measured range 9.86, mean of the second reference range 10.1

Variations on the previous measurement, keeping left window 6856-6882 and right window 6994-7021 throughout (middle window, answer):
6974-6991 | 2.24 Angstrom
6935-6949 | 3.83 Angstrom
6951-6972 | 3.80 Angstrom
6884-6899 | 5.37 Angstrom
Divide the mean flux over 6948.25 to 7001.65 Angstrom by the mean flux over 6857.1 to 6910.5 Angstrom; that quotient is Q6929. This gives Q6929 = 0.73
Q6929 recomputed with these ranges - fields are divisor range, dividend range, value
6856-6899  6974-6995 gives 0.69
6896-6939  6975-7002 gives 0.97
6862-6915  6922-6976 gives 0.74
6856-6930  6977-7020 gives 0.79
